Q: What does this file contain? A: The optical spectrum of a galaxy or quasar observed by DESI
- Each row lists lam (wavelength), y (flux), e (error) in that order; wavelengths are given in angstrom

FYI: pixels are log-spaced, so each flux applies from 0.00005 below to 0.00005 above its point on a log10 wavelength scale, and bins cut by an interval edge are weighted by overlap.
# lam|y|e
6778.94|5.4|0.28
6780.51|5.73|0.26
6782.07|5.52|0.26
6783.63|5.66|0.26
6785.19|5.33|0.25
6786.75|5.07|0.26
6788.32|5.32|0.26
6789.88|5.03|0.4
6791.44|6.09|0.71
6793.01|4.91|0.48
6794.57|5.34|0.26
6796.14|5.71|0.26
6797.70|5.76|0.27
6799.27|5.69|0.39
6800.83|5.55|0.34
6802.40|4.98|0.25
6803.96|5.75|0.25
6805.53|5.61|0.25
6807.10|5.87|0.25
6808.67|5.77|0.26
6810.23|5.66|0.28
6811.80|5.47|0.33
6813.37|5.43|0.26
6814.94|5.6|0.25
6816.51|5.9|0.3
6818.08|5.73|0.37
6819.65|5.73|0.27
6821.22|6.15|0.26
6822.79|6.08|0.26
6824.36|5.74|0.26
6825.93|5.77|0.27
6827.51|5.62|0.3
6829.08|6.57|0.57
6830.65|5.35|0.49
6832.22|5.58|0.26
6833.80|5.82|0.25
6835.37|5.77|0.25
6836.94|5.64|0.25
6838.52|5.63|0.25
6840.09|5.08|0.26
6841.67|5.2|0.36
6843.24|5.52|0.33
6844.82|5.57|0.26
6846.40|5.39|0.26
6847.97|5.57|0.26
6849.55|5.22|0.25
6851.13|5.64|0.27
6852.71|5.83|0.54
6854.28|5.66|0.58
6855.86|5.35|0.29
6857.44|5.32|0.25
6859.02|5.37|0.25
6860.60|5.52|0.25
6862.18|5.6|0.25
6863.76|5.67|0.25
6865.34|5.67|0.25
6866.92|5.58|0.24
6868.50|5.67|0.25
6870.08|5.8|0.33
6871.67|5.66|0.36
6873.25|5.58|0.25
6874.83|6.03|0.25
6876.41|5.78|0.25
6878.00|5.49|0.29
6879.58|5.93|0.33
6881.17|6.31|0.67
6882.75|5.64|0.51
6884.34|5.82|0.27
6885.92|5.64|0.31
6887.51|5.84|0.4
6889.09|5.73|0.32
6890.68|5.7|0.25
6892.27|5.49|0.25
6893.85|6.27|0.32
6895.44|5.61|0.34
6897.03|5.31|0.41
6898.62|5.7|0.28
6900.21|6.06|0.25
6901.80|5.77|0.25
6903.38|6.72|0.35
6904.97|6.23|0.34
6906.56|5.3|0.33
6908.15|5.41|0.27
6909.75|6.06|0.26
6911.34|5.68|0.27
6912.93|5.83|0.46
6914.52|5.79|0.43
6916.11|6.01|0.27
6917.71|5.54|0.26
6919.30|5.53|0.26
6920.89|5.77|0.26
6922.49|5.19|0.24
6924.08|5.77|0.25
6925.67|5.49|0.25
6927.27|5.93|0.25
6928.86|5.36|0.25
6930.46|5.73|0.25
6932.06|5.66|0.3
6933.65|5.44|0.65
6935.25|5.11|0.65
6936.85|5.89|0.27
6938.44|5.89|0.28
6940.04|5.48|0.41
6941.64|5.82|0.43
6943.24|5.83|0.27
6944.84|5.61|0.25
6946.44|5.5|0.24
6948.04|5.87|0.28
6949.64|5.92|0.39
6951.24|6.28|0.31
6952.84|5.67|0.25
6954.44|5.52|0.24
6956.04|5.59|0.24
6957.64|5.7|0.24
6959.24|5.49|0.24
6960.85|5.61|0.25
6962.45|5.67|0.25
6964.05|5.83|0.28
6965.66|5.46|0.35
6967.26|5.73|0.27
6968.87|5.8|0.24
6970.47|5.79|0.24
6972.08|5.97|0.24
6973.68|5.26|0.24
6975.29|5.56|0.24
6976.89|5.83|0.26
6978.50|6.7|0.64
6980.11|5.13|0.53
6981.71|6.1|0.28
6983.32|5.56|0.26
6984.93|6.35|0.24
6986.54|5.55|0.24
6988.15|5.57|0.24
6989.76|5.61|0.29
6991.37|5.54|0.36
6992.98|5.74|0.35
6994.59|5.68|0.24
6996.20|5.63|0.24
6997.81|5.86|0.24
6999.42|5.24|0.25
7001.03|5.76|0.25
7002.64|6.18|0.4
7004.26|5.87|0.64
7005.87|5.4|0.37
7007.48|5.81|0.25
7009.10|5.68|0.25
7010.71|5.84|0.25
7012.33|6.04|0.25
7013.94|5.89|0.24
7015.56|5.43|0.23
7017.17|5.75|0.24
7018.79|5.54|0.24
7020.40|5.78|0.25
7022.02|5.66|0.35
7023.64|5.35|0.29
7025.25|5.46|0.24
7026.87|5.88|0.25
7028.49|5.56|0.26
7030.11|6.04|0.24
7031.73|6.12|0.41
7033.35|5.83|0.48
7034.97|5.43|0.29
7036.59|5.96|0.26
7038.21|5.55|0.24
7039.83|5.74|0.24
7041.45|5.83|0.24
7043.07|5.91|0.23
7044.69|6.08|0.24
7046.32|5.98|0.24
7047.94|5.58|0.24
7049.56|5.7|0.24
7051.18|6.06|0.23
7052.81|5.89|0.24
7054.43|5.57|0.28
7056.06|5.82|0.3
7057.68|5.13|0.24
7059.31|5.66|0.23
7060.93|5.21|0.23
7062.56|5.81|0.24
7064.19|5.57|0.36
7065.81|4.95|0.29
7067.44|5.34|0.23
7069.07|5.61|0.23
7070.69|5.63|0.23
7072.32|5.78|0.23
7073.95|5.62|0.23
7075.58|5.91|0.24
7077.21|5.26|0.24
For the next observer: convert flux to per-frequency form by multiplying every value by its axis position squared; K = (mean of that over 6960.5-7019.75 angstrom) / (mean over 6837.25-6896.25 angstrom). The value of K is 1.1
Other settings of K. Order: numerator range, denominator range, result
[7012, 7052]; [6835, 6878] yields 1.09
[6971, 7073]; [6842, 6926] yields 1.04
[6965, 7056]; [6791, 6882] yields 1.07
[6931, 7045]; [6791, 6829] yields 1.06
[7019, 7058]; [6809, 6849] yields 1.08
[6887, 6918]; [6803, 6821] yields 1.05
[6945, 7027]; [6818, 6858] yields 1.06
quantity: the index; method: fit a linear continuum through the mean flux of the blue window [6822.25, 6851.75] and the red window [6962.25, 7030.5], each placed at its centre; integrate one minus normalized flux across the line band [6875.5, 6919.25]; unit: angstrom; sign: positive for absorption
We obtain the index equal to -1.1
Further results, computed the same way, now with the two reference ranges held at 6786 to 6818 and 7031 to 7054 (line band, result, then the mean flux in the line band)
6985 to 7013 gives 0.26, 5.72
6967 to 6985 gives -0.16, 5.8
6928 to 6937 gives 0.29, 5.51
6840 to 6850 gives 0.35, 5.39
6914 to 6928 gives 0.03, 5.66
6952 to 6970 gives 0.25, 5.65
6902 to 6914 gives -0.47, 5.88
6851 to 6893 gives -0.47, 5.68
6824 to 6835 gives -0.43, 5.78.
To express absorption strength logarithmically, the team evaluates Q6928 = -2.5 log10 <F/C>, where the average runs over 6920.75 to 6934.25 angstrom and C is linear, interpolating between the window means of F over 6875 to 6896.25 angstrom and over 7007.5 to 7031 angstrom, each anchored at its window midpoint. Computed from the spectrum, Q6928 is 0.035 mag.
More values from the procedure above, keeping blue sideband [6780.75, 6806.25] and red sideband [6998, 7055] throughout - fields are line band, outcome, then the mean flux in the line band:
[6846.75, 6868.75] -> 0.00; 5.54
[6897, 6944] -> -0.02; 5.72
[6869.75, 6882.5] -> -0.05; 5.81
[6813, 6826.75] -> -0.06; 5.8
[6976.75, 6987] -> -0.04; 5.9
